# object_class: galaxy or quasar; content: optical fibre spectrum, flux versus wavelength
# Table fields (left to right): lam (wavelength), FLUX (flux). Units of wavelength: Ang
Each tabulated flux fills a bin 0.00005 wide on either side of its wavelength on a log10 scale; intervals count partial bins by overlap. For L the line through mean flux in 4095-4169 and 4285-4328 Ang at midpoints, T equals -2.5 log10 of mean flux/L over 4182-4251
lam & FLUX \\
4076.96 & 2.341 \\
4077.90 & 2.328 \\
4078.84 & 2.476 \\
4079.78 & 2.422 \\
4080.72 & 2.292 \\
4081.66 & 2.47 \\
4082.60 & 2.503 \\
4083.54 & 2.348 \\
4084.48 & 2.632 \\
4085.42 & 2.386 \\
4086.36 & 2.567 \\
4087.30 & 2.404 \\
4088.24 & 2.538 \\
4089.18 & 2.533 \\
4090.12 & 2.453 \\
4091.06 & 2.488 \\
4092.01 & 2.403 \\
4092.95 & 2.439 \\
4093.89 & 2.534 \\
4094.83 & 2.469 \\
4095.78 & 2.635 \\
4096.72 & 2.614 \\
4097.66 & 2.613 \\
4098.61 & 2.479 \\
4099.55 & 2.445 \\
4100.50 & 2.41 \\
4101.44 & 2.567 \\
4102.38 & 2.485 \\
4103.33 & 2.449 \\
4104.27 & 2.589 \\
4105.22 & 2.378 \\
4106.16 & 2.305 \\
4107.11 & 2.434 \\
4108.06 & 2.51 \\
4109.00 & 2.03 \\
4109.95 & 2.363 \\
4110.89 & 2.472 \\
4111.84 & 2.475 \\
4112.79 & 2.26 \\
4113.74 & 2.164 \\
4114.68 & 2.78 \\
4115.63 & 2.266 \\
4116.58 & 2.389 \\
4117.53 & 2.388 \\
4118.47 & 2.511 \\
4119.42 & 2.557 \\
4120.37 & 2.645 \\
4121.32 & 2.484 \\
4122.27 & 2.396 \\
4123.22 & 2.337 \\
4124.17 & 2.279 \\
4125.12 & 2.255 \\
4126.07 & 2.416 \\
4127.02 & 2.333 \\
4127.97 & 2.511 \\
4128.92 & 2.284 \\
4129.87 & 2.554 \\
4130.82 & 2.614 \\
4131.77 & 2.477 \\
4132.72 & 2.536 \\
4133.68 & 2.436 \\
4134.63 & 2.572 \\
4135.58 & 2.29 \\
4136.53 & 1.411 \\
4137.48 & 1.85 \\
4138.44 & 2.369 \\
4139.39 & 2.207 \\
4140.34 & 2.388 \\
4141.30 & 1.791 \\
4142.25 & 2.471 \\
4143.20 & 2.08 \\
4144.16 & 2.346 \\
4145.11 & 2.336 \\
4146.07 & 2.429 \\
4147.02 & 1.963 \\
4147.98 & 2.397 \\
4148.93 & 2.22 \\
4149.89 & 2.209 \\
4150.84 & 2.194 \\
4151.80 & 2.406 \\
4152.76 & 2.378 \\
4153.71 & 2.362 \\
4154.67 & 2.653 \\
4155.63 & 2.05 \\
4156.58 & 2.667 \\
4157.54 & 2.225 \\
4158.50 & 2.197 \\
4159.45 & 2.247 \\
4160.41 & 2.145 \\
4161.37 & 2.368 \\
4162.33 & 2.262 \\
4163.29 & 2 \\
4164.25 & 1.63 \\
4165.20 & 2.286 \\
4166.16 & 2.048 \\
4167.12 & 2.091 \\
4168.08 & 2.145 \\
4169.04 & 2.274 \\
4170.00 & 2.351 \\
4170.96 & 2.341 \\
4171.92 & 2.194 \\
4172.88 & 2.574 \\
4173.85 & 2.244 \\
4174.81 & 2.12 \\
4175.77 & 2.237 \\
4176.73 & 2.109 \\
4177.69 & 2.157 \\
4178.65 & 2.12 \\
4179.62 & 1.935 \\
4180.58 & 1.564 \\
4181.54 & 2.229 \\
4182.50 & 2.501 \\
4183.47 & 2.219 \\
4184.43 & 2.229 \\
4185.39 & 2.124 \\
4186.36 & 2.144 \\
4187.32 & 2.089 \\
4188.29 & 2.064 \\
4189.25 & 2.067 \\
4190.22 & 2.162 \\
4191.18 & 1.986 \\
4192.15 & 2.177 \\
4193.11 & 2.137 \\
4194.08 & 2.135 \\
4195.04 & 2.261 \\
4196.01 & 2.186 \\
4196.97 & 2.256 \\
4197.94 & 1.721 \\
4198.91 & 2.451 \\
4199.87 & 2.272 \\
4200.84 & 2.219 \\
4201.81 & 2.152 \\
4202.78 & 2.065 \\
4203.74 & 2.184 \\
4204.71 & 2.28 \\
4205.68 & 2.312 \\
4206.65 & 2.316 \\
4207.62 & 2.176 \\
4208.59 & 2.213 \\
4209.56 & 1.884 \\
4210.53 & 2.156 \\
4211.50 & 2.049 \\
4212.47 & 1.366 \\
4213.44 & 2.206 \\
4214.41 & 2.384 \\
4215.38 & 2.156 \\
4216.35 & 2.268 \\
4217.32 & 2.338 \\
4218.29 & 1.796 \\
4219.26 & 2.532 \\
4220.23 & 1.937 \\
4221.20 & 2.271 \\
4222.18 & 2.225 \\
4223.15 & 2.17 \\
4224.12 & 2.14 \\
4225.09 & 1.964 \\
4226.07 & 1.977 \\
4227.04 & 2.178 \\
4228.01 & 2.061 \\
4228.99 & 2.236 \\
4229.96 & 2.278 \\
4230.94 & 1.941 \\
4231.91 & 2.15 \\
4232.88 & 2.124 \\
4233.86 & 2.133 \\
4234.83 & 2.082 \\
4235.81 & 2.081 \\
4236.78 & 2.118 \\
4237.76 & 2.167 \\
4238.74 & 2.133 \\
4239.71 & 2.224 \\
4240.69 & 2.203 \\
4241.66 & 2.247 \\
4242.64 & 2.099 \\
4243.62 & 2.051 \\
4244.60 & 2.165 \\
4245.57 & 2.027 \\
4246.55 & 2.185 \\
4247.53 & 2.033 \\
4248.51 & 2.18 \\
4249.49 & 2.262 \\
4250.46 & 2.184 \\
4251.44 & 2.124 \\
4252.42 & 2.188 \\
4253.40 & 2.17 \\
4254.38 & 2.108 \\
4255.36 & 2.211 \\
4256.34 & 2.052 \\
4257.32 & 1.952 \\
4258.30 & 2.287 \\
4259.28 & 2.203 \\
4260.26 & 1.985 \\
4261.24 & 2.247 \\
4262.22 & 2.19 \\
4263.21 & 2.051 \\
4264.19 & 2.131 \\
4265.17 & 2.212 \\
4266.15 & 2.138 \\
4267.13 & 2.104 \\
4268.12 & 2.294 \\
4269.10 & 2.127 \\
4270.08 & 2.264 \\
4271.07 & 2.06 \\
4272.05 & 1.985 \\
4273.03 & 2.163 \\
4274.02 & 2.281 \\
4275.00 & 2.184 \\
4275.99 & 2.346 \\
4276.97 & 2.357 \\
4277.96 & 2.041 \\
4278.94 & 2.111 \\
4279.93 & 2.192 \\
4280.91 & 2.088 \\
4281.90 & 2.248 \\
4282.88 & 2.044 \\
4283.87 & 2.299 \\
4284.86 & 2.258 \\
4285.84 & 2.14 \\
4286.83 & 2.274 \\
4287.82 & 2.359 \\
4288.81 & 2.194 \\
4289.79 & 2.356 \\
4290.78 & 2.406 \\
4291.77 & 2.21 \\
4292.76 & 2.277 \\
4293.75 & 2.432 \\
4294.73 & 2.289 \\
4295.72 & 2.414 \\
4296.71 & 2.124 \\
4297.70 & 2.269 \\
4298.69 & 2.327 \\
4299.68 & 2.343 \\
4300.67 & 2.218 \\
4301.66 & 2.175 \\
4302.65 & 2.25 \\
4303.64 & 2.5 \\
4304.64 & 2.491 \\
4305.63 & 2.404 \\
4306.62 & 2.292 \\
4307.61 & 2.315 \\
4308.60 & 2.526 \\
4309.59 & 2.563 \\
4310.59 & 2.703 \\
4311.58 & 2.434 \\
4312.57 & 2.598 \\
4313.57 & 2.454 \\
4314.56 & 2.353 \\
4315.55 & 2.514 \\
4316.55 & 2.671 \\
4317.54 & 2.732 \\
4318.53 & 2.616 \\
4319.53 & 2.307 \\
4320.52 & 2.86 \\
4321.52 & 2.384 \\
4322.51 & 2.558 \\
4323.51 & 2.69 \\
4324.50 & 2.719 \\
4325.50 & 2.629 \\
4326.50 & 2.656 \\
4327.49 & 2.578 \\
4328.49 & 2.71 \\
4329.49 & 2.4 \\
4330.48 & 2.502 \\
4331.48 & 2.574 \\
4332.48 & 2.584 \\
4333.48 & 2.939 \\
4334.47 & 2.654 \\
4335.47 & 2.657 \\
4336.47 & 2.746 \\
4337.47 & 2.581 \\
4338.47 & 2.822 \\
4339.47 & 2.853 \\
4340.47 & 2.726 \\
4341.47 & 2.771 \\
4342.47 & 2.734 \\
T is 0.11 mag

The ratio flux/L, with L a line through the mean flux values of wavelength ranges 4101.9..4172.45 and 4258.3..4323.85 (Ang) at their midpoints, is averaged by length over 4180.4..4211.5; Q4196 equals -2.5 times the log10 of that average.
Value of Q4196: 0.08 mag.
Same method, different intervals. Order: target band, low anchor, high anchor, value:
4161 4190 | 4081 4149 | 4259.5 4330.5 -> 0.11 mag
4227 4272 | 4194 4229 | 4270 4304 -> 0.03 mag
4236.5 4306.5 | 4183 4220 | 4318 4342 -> 0.10 mag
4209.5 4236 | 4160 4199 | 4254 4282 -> 0.02 mag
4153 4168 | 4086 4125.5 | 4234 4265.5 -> 0.05 mag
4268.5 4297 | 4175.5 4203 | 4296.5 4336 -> 0.09 mag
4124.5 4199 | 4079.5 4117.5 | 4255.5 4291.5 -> 0.06 mag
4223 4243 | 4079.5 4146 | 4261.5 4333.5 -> 0.12 mag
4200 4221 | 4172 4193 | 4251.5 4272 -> 0.00 mag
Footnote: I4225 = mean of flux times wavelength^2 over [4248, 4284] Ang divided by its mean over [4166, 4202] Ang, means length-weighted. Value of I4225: 1.04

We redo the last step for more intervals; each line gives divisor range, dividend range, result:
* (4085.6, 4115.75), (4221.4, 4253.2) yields 0.93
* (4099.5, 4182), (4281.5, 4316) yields 1.10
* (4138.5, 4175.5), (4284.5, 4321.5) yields 1.14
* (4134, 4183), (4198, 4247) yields 1.00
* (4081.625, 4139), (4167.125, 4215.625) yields 0.93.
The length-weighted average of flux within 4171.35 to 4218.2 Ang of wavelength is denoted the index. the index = 2.15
